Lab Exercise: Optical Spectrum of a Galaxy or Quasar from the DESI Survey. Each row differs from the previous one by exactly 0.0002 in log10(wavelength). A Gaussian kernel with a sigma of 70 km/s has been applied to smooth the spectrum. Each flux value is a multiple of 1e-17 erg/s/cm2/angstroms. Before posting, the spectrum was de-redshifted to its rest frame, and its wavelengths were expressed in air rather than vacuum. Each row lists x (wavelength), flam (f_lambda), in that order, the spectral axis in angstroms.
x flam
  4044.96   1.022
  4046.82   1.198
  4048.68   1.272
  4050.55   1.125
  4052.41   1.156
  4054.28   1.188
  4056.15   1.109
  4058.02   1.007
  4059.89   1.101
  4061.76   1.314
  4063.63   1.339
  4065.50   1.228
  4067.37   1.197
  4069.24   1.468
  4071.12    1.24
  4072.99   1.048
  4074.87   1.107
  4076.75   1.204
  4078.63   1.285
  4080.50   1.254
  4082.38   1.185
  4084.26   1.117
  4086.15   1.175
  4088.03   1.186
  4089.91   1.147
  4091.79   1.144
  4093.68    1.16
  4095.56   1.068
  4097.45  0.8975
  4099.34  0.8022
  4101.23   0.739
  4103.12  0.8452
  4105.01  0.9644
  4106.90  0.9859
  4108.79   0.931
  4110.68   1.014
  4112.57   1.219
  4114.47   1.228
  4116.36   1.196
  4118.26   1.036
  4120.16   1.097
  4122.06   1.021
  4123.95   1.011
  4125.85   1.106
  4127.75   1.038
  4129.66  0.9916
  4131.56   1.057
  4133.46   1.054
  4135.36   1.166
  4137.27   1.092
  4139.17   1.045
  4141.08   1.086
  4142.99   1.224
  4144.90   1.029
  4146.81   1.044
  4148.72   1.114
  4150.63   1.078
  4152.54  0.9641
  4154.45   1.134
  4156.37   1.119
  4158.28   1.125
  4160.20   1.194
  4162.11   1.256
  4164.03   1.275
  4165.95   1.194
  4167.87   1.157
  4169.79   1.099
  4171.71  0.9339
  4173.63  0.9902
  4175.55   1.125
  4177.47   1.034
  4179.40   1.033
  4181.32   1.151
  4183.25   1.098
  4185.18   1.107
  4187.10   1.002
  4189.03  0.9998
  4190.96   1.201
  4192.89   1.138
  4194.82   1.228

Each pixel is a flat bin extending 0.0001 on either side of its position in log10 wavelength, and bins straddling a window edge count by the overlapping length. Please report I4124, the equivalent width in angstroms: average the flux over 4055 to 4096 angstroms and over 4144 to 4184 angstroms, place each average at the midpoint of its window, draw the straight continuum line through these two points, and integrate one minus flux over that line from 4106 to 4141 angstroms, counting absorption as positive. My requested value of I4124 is 2.1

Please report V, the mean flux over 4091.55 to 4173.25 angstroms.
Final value 1.07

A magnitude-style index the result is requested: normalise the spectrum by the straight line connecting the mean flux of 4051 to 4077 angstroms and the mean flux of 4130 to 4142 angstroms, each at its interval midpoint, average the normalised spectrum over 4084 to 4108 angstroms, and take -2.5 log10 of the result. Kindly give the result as 0.13 mag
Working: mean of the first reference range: 1.19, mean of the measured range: 1.01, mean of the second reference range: 1.08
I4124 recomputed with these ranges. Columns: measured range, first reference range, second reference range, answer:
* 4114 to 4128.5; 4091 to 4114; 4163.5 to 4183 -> -1.06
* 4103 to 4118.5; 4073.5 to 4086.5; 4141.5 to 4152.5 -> 1.10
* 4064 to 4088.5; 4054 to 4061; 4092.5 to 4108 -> -4.39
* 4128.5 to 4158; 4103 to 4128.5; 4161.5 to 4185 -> 0.04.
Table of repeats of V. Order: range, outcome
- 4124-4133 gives 1.04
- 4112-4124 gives 1.12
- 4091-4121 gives 1.02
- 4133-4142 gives 1.09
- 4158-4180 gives 1.12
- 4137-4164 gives 1.11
